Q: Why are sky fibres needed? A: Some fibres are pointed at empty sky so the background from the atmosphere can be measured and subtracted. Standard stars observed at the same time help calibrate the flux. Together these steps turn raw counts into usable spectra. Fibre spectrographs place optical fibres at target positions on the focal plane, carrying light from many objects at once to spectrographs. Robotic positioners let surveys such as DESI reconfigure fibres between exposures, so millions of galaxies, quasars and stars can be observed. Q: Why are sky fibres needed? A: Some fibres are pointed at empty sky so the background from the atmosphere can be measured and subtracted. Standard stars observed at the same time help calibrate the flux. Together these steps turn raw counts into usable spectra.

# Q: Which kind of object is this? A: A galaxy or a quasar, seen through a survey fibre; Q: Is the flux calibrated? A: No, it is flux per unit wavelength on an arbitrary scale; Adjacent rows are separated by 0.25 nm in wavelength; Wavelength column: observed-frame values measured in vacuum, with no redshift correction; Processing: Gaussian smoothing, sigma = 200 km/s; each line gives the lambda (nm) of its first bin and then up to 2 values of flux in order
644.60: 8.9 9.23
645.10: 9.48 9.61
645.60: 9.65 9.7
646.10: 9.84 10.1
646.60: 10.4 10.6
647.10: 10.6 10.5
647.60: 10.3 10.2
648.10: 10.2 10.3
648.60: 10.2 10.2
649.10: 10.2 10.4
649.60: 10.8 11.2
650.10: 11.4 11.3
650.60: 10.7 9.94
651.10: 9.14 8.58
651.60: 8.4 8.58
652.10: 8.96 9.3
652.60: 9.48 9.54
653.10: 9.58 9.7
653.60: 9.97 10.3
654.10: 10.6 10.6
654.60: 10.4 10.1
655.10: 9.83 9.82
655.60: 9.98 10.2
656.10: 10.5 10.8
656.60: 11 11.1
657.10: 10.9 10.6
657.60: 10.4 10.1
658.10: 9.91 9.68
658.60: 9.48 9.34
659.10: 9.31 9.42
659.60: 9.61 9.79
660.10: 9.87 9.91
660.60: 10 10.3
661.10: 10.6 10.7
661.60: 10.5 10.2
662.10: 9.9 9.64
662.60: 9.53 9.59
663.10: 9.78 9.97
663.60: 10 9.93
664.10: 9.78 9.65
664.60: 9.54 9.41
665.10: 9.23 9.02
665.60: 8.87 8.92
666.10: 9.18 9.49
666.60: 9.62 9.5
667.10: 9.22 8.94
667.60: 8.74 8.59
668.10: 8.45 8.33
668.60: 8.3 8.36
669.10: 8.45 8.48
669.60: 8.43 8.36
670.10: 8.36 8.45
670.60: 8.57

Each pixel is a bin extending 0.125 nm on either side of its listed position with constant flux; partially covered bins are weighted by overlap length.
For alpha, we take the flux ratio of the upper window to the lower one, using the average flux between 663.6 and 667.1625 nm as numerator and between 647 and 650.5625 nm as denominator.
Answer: 0.9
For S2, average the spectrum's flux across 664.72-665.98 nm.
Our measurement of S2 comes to 9.09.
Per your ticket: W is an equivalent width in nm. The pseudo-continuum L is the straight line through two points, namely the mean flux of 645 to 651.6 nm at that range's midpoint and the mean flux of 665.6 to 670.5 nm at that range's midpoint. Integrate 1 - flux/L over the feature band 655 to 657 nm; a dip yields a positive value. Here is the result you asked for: -0.17 nm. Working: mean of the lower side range 10.2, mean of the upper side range 8.75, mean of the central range 10.4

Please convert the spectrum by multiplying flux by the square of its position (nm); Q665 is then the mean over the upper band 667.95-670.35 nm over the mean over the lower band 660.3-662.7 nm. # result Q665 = 0.8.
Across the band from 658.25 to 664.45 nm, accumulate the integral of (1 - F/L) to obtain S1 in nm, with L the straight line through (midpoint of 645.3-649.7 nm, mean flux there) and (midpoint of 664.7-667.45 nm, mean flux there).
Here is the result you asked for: -0.25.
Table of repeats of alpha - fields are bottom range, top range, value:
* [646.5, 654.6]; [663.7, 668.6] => 0.91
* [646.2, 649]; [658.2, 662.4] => 0.96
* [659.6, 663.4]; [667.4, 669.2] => 0.85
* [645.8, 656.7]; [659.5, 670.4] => 0.93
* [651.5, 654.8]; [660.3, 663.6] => 1.04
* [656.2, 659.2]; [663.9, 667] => 0.92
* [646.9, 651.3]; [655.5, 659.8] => 0.97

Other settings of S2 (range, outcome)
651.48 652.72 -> 8.94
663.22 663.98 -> 9.96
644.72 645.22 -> 9.35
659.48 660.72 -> 9.84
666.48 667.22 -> 9.45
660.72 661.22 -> 10.4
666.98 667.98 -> 8.87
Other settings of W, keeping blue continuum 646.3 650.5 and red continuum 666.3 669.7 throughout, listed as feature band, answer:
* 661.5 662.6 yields -0.081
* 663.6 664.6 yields -0.073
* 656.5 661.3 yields -0.244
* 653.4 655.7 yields -0.043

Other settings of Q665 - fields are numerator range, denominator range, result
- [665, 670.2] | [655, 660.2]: 0.90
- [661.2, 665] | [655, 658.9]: 0.98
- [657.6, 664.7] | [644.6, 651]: 1.00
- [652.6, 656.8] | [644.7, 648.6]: 1.04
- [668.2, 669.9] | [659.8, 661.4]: 0.85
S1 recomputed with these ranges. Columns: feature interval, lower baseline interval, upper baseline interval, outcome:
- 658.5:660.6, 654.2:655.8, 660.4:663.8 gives 0.10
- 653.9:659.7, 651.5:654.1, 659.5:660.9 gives -0.29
